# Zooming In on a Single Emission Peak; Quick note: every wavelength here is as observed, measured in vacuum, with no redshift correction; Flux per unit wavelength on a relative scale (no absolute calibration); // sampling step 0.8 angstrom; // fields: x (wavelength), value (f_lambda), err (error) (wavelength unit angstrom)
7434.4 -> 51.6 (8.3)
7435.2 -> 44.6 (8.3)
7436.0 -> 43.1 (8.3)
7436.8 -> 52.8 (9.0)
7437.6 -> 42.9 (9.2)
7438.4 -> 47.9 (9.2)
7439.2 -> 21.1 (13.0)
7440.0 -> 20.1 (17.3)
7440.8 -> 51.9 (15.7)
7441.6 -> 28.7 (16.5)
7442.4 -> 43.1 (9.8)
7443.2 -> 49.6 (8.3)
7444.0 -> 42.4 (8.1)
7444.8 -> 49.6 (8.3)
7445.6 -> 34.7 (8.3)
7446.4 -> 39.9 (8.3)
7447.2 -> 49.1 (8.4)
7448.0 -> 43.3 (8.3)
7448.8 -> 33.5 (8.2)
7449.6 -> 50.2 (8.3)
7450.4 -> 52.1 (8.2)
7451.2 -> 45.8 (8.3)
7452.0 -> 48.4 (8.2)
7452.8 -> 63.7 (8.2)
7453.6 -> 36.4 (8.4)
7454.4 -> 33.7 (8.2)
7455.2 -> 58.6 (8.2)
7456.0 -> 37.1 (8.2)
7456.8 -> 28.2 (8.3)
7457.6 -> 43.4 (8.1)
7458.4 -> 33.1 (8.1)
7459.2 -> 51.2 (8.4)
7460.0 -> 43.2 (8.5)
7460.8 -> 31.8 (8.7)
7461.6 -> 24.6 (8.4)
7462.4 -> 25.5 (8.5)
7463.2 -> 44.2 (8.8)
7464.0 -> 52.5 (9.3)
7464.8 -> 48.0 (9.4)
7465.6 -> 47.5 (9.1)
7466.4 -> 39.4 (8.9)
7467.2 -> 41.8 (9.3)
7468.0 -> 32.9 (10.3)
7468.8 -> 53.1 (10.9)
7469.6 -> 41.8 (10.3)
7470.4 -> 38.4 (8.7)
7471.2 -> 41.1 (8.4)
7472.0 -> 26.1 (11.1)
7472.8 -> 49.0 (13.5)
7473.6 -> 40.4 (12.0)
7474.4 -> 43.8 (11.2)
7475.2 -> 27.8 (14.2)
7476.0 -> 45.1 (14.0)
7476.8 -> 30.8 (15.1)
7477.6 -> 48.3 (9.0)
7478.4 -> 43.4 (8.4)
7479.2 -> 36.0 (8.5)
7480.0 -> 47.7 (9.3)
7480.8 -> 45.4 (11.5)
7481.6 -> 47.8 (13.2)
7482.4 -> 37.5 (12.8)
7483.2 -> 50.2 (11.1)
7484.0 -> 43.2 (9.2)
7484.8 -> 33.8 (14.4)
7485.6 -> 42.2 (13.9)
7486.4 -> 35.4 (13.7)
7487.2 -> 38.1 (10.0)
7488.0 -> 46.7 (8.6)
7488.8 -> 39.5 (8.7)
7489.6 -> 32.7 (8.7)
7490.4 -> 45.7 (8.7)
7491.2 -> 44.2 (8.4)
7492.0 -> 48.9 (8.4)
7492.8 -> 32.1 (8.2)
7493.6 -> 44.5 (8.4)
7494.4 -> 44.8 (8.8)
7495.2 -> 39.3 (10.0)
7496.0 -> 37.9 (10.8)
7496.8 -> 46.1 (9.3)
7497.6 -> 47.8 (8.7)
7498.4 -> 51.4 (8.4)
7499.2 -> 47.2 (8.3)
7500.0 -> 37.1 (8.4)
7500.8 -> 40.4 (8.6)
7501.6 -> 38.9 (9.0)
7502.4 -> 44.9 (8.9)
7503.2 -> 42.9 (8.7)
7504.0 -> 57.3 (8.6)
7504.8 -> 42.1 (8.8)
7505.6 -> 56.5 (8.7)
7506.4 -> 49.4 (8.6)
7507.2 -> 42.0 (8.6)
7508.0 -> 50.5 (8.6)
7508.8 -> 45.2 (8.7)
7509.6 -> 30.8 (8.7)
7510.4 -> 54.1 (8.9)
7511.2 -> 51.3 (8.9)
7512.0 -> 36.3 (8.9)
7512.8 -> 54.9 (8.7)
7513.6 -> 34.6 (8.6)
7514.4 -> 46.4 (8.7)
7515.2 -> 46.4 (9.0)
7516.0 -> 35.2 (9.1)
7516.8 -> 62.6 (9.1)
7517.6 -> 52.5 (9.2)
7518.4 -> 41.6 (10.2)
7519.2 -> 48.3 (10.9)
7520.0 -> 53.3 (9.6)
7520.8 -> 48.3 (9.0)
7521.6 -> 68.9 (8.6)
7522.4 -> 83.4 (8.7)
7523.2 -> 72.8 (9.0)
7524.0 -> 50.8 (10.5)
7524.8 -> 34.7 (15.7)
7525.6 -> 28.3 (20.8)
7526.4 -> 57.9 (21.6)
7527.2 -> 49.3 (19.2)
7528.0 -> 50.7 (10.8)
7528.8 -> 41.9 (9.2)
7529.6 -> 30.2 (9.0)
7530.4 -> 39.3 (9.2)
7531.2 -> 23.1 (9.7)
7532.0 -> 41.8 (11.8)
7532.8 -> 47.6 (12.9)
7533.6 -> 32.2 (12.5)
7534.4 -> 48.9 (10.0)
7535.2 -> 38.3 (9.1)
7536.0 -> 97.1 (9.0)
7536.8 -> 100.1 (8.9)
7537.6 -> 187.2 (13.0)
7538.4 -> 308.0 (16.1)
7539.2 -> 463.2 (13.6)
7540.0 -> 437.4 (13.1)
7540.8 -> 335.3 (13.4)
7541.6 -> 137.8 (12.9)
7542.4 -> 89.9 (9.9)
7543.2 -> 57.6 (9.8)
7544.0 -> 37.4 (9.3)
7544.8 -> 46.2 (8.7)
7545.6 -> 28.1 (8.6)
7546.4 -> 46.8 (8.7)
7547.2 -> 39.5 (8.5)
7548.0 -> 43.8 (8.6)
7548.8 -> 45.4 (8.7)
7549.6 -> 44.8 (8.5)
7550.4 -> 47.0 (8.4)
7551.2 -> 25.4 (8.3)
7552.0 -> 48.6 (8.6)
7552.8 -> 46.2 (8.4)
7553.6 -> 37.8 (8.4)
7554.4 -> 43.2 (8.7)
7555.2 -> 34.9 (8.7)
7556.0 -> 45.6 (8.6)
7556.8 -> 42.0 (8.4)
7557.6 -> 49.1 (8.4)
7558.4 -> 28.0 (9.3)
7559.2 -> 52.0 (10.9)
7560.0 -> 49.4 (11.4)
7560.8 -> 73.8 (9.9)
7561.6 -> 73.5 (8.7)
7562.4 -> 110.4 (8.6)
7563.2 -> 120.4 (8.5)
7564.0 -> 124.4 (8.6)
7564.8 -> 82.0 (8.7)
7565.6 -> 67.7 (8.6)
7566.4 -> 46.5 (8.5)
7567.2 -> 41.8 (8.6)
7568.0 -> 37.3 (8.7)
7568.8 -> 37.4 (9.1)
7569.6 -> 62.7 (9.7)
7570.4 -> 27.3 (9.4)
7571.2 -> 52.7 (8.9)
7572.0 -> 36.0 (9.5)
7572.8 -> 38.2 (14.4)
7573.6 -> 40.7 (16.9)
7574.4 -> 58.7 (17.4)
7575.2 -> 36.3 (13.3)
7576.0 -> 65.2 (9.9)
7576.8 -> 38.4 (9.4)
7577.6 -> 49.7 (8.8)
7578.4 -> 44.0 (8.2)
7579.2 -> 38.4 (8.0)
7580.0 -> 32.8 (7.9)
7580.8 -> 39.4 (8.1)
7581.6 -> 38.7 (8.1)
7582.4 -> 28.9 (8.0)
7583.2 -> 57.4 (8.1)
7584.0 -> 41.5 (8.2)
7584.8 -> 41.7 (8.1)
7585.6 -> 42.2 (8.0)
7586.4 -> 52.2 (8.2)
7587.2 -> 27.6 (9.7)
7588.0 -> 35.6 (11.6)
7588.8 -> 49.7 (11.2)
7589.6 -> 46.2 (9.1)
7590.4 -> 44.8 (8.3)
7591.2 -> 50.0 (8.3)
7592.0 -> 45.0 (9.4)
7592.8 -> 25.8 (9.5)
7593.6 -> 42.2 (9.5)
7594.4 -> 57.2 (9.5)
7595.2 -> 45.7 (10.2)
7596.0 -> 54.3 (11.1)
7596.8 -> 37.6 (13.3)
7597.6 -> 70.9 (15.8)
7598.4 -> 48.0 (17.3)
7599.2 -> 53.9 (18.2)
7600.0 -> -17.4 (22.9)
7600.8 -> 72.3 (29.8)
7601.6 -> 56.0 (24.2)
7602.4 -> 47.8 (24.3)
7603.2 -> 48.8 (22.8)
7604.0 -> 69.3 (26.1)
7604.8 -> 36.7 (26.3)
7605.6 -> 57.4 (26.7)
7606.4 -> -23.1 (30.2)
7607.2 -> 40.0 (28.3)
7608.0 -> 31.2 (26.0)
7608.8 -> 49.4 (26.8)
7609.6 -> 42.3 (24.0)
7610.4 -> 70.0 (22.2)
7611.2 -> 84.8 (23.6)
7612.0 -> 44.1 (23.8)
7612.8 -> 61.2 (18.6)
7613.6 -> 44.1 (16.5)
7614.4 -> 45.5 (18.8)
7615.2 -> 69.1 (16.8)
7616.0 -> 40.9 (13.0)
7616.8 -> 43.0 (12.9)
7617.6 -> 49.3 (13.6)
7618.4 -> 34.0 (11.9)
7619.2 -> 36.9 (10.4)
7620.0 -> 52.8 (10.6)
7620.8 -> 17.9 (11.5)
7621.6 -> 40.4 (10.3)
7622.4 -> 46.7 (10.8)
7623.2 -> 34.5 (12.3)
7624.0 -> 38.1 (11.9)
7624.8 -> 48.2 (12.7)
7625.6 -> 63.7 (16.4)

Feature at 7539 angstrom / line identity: Halpha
